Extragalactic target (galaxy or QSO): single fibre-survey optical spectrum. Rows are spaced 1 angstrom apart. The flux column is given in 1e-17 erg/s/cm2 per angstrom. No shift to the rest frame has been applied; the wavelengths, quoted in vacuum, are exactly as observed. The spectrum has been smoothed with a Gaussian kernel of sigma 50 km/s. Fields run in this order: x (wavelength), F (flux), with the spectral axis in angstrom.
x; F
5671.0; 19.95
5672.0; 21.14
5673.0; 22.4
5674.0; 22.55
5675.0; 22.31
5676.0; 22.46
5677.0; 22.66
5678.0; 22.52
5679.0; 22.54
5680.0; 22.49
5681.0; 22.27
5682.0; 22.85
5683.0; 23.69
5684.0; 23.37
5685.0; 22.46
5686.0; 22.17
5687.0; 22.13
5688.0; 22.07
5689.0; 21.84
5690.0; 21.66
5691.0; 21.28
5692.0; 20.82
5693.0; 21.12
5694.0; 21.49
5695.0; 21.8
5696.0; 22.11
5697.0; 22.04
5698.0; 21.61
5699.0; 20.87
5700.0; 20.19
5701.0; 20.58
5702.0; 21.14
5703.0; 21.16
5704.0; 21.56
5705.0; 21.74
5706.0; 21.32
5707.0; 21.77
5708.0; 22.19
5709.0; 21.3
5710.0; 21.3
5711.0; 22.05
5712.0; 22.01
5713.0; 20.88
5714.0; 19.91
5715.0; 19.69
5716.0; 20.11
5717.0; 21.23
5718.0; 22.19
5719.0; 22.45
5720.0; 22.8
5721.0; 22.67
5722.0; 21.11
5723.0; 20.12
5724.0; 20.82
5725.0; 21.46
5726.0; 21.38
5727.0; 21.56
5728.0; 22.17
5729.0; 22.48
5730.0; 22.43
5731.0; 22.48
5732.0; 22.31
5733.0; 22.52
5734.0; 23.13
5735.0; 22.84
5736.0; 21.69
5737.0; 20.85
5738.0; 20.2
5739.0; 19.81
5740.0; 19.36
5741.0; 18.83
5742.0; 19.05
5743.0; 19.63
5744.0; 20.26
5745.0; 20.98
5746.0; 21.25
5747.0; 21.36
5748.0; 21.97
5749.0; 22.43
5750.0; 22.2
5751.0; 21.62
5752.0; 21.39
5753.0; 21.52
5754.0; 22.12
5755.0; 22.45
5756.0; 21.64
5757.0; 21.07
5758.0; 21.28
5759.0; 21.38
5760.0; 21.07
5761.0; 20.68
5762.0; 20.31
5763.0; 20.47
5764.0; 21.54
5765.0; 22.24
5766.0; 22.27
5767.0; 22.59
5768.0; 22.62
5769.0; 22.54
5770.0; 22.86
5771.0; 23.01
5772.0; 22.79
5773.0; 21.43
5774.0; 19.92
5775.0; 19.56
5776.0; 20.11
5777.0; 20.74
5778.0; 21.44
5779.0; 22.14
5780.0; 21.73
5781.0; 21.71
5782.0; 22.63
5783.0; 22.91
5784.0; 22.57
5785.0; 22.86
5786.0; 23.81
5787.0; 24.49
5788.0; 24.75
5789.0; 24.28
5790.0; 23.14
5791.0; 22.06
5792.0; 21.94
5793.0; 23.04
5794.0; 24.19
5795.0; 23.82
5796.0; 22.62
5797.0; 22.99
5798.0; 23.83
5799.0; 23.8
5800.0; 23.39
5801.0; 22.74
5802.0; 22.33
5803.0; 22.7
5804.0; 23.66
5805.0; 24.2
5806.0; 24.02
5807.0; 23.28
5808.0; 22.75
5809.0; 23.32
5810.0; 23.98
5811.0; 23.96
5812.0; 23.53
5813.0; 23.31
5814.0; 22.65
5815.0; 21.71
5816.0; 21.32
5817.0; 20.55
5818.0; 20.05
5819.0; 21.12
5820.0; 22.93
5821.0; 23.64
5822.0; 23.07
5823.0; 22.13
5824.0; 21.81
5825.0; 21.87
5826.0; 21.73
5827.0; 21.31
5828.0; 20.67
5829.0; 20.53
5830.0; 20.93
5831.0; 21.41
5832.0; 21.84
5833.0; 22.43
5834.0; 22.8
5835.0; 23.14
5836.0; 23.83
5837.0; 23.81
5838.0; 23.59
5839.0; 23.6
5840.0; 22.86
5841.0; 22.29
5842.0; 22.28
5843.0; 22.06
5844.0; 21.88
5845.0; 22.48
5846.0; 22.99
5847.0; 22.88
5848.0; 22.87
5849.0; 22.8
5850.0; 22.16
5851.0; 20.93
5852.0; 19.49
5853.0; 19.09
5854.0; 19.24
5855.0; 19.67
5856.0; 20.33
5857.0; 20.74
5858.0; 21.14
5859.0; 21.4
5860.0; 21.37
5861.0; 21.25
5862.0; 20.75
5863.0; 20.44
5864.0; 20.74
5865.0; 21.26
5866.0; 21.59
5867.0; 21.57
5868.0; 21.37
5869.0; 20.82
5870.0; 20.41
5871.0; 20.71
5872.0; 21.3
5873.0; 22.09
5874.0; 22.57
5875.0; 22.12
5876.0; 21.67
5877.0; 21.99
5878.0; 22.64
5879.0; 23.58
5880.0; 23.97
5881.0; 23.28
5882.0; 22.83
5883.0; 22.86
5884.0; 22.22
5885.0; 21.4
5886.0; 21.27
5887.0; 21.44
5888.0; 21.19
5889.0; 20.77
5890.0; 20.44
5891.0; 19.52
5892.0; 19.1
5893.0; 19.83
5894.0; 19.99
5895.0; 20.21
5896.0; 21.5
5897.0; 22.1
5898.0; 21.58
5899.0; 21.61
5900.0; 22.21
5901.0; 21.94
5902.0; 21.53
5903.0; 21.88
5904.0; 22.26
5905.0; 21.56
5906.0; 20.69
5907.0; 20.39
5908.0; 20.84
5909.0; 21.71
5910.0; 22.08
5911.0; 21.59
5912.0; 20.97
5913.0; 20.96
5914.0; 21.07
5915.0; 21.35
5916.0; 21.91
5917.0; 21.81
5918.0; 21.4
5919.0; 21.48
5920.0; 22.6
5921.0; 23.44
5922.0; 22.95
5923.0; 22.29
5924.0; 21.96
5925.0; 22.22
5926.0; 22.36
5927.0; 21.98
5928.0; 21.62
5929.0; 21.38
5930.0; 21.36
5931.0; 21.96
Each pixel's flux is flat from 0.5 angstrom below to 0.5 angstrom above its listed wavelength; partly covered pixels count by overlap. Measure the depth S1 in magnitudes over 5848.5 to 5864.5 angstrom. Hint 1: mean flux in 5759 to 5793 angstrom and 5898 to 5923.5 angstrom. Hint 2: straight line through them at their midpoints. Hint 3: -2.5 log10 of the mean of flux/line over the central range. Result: 0.058 mag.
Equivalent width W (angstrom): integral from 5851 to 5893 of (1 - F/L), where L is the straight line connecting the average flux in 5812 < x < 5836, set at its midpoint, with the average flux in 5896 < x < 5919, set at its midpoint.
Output 0.9 angstrom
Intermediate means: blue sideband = 21.9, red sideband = 21.5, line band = 21.2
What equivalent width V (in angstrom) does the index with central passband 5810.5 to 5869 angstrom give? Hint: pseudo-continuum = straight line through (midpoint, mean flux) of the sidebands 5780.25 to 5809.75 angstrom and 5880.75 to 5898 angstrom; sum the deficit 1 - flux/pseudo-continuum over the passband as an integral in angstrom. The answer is 1.16 angstrom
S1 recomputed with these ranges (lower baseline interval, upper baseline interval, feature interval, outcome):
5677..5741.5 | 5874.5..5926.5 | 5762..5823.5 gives -0.05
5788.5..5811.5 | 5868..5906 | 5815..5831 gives 0.06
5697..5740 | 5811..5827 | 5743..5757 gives 0.01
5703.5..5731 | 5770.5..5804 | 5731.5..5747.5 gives 0.05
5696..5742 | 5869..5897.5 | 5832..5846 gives -0.07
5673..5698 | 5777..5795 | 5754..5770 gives 0.05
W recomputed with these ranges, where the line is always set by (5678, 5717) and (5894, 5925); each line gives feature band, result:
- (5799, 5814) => -1.20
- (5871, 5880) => -0.26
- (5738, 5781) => 0.72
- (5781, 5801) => -1.51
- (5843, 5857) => 0.22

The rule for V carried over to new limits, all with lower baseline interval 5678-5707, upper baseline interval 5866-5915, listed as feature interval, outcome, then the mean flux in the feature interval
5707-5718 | 0.32 angstrom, 21.2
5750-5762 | 0.14 angstrom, 21.5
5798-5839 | -1.83 angstrom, 22.6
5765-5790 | -0.77 angstrom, 22.3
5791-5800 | -0.65 angstrom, 23.2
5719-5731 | -0.02 angstrom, 21.8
